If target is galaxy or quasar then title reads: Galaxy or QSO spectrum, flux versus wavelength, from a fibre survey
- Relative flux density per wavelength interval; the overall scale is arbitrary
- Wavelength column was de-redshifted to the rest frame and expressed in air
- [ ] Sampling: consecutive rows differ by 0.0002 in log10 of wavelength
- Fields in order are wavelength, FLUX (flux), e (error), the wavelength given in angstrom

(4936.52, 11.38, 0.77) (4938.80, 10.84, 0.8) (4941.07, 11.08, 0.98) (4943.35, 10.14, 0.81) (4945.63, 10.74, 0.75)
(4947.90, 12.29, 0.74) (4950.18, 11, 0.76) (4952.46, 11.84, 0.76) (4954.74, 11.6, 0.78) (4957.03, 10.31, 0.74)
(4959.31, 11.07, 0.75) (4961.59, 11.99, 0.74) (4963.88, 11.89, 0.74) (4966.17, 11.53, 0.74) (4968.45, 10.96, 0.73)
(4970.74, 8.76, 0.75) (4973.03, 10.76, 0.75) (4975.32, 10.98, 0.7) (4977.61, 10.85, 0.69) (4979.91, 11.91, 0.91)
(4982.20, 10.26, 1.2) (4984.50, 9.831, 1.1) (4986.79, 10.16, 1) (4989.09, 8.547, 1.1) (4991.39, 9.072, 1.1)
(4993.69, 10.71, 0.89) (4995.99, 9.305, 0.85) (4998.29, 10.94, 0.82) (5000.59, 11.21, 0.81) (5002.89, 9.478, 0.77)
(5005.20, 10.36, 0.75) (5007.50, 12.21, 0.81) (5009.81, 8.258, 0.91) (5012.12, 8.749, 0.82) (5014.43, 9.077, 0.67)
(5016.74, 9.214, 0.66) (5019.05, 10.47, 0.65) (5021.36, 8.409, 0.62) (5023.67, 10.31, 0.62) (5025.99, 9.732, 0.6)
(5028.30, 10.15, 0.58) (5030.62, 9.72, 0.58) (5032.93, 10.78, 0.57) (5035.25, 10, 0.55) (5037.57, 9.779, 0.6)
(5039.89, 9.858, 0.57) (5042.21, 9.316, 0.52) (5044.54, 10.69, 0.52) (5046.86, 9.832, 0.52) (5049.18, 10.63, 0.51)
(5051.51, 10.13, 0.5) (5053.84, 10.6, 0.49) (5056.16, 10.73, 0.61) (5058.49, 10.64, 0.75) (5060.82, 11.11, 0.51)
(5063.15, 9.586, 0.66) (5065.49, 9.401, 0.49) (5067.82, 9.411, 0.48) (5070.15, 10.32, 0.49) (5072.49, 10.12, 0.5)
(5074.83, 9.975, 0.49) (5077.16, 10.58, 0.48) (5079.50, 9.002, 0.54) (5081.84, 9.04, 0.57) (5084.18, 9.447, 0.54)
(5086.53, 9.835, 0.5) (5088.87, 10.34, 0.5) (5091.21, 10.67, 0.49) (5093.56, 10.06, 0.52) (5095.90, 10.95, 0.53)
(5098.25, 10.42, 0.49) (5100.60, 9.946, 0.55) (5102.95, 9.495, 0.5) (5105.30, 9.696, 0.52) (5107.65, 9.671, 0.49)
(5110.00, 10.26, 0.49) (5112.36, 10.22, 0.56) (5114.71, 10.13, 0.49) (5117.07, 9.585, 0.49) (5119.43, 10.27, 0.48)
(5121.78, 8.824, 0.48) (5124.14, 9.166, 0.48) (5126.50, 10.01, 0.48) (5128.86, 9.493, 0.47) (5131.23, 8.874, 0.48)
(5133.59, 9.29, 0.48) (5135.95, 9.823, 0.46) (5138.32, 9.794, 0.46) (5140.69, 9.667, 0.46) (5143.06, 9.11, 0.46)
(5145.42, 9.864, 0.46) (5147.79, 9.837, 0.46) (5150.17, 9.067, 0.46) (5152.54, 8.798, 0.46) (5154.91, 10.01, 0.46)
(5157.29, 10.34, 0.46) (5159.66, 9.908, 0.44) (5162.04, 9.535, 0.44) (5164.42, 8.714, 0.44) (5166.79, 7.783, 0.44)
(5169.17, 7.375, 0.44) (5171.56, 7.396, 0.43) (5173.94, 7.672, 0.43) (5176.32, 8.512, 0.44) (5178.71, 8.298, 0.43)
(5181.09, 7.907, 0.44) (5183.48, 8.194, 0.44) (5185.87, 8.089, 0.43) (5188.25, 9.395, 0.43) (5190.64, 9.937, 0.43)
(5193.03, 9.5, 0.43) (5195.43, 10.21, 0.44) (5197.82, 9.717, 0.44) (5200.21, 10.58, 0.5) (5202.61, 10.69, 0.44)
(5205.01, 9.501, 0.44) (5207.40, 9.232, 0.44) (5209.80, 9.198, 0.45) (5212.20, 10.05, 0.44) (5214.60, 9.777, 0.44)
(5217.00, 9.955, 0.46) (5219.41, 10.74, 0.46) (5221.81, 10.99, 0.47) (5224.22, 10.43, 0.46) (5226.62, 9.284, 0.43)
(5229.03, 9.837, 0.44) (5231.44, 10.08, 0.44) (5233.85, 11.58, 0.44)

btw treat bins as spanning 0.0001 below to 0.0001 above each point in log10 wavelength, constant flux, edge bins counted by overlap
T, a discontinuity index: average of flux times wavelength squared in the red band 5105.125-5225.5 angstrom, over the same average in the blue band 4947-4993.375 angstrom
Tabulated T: 0.95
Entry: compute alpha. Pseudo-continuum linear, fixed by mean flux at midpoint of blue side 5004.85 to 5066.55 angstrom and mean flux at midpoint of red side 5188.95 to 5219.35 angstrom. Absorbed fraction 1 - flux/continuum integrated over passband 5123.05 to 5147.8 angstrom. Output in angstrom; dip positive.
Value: 1.0 angstrom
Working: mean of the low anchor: 9.99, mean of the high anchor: 9.89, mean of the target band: 9.53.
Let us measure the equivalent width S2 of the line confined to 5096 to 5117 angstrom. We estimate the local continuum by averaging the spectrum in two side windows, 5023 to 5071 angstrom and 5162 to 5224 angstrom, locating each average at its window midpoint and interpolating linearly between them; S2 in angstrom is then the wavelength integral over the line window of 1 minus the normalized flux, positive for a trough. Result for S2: -0.6 angstrom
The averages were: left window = 10.1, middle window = 10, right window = 9.21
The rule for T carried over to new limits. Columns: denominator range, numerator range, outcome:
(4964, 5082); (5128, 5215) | 0.97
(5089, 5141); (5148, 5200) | 0.93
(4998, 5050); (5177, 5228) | 1.03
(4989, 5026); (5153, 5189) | 0.94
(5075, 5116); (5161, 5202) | 0.91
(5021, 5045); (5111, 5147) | 1.01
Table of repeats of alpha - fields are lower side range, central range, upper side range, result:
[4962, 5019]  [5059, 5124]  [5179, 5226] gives 0.2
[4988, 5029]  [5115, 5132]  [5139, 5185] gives -0.8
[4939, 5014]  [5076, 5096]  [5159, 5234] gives 0.0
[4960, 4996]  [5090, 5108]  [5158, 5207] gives -1.0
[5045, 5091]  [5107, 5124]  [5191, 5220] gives 0.3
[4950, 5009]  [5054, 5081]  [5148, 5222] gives -0.1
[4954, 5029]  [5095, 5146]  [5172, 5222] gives -0.2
